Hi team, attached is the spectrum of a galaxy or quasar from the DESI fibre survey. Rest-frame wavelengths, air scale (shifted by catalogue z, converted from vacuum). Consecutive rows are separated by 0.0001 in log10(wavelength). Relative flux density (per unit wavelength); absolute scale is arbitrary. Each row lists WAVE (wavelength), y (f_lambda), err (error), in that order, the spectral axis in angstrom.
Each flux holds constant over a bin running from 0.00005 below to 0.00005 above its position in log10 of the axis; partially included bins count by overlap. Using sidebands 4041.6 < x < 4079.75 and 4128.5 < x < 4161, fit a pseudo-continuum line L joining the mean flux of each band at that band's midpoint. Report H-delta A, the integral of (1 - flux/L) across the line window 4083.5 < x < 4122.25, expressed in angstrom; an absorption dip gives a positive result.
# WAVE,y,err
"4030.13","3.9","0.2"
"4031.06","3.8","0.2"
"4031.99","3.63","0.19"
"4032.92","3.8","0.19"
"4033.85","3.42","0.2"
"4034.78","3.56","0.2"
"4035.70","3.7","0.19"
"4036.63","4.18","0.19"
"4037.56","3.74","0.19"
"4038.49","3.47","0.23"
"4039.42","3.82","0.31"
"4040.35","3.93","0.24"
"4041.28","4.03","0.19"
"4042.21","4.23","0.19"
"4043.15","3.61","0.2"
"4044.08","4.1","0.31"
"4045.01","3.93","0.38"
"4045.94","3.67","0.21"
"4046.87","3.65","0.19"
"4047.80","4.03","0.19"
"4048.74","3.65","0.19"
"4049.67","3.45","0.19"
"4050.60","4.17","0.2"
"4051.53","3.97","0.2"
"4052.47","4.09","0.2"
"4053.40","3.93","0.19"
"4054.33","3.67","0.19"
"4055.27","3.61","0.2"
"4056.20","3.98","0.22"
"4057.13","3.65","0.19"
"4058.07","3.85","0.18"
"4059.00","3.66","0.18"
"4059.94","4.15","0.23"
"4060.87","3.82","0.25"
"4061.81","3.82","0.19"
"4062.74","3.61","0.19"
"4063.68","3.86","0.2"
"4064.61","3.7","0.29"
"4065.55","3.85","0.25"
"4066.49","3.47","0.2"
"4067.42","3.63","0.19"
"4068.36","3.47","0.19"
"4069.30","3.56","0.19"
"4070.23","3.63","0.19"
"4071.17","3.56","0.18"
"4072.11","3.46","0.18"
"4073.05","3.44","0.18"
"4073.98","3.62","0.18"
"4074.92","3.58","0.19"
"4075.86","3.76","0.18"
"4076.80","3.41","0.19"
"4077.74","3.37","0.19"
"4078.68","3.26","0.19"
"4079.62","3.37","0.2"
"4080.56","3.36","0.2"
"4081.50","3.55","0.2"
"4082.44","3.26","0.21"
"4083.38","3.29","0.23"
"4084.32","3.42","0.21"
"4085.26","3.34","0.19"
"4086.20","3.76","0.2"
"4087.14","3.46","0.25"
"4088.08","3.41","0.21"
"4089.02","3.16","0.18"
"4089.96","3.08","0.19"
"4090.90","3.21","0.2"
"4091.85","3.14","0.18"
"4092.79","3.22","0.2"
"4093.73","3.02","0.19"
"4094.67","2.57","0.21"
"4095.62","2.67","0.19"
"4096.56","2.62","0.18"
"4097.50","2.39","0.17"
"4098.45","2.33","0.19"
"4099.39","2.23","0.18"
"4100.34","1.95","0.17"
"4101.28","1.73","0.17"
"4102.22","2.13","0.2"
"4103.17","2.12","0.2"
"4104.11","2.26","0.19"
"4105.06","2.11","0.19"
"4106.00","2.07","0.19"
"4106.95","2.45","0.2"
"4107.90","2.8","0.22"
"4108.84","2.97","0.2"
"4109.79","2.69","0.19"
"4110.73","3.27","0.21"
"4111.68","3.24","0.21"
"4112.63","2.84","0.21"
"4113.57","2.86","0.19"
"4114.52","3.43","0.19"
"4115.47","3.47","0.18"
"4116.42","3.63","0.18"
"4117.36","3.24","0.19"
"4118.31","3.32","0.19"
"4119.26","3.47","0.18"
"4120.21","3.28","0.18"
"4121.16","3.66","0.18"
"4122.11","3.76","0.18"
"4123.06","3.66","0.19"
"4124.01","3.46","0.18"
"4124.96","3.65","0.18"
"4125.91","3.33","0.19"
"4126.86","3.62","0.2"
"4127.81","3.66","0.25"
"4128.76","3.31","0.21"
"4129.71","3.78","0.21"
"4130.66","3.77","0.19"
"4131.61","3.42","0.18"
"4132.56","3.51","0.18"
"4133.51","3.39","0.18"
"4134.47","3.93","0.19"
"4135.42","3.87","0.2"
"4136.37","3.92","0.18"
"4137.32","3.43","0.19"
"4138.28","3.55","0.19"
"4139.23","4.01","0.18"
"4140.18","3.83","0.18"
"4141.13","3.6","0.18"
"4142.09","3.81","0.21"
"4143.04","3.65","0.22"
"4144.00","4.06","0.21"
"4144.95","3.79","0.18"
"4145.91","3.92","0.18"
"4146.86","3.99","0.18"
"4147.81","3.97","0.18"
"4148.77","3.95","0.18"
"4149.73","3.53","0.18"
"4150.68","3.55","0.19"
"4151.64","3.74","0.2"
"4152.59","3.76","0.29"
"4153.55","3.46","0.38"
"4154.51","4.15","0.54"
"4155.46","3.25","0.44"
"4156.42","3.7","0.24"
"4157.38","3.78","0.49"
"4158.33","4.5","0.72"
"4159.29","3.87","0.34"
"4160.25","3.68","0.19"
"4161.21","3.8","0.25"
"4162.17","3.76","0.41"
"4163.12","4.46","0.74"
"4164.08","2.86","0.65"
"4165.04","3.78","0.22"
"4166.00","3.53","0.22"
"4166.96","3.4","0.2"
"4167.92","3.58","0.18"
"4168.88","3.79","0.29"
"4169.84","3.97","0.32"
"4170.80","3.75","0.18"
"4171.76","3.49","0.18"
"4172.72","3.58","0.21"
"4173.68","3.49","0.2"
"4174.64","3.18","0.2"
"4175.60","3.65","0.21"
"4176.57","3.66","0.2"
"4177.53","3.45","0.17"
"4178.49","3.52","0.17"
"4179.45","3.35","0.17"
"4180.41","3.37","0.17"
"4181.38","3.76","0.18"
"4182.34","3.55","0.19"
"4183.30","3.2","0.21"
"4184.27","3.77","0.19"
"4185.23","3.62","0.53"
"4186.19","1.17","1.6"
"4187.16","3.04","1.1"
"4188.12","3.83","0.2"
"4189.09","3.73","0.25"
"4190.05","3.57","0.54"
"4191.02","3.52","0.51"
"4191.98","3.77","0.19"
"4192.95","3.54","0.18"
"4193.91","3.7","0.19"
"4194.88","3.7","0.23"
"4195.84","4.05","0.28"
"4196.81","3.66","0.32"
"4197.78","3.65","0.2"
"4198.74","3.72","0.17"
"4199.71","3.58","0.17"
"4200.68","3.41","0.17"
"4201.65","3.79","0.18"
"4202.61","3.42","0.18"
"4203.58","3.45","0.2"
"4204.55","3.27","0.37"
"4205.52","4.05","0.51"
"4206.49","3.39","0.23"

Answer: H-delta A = 8.5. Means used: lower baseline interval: 3.72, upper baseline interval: 3.75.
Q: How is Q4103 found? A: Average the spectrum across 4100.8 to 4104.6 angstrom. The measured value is 2.06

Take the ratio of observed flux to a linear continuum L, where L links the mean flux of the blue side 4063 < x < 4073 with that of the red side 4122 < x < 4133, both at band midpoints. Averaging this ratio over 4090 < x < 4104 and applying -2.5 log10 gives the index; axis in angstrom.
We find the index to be 0.38 mag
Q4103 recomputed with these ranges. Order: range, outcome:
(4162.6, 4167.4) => 3.61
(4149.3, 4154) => 3.61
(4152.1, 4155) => 3.79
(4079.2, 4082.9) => 3.38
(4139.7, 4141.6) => 3.73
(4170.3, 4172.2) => 3.63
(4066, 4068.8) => 3.53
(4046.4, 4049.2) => 3.77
